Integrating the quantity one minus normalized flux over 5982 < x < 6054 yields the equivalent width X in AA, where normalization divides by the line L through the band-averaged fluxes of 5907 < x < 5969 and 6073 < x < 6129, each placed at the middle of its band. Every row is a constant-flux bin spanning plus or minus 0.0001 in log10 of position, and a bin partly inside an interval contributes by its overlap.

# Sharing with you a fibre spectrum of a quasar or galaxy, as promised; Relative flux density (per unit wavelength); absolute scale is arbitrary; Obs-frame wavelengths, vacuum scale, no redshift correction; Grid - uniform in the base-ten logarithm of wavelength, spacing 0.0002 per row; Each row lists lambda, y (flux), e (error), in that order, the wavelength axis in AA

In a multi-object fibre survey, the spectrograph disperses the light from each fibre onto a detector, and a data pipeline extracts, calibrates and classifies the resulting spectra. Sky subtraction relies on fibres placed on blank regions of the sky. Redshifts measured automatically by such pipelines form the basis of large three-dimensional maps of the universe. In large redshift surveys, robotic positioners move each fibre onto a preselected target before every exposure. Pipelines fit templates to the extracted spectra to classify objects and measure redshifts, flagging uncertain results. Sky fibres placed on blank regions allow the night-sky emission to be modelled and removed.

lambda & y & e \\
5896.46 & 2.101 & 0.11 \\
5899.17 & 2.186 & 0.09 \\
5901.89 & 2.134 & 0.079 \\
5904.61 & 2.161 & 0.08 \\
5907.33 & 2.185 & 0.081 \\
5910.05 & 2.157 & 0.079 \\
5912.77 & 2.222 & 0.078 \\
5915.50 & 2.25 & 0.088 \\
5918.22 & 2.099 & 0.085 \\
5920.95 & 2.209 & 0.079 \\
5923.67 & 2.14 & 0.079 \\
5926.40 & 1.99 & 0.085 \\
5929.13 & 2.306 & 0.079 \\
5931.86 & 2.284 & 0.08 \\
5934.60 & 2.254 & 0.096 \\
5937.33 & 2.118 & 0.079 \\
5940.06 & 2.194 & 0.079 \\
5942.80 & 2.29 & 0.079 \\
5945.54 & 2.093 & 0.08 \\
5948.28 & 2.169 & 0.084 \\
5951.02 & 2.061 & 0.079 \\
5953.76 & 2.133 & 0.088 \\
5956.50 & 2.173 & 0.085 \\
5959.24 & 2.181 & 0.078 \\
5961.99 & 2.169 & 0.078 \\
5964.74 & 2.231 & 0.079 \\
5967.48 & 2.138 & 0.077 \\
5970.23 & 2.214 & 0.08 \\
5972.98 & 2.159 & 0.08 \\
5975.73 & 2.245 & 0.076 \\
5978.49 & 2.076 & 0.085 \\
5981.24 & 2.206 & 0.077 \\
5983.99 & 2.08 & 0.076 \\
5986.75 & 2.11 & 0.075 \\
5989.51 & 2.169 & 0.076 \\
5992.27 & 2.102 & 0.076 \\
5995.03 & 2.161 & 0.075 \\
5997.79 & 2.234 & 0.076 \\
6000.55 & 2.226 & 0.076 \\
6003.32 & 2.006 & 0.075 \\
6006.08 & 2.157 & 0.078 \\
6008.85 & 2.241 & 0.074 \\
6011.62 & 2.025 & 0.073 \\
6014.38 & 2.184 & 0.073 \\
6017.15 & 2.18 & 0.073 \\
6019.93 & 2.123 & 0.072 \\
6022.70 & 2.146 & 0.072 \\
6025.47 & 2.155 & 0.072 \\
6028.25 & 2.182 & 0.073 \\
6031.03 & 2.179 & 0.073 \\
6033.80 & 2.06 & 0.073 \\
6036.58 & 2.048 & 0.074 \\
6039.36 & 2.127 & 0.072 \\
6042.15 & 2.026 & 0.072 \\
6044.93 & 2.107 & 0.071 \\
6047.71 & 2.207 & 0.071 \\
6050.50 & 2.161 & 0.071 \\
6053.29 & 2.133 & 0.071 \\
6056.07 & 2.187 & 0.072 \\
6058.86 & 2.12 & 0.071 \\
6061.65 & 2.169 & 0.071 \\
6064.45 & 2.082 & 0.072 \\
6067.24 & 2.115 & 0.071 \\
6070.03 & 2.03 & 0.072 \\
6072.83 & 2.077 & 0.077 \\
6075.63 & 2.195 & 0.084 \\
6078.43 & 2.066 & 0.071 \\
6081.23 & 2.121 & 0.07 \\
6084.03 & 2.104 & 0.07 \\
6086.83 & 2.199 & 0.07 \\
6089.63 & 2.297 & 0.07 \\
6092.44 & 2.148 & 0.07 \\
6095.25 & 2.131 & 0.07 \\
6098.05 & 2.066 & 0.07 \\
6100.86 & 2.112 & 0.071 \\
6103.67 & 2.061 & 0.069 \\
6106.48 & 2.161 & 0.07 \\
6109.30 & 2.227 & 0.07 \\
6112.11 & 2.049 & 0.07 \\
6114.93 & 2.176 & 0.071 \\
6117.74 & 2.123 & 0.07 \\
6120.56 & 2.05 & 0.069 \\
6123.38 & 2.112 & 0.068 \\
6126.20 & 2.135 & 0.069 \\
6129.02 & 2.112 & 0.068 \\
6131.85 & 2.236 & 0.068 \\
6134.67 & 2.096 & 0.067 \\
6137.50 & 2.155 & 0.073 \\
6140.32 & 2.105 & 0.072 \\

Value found 0.6 AA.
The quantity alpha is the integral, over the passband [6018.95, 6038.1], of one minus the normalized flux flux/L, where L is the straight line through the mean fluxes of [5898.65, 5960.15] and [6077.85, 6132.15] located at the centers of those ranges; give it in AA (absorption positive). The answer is 0.2 AA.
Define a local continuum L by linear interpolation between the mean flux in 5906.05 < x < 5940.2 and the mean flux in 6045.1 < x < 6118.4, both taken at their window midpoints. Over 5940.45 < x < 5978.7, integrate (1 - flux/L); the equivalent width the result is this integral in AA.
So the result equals 0.1 AA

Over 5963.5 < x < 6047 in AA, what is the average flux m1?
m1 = 2.14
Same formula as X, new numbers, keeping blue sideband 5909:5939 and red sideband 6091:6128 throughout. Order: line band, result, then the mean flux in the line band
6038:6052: 0.1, 2.12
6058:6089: 0.2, 2.12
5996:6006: 0.0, 2.16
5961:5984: -0.1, 2.17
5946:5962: 0.2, 2.14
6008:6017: 0.0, 2.15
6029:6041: 0.2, 2.11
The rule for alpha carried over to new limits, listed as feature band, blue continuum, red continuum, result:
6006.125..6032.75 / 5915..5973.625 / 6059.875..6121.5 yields -0.1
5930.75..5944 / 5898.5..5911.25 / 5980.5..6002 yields -0.4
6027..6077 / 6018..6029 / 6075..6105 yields 0.5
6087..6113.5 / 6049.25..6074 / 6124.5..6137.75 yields -0.1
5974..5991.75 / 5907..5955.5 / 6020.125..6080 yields 0.1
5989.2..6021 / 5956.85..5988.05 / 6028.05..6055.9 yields -0.1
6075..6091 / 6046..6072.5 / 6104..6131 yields -0.2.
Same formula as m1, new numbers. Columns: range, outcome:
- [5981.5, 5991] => 2.13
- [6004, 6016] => 2.15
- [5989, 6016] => 2.15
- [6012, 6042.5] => 2.13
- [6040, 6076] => 2.12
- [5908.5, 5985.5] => 2.17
